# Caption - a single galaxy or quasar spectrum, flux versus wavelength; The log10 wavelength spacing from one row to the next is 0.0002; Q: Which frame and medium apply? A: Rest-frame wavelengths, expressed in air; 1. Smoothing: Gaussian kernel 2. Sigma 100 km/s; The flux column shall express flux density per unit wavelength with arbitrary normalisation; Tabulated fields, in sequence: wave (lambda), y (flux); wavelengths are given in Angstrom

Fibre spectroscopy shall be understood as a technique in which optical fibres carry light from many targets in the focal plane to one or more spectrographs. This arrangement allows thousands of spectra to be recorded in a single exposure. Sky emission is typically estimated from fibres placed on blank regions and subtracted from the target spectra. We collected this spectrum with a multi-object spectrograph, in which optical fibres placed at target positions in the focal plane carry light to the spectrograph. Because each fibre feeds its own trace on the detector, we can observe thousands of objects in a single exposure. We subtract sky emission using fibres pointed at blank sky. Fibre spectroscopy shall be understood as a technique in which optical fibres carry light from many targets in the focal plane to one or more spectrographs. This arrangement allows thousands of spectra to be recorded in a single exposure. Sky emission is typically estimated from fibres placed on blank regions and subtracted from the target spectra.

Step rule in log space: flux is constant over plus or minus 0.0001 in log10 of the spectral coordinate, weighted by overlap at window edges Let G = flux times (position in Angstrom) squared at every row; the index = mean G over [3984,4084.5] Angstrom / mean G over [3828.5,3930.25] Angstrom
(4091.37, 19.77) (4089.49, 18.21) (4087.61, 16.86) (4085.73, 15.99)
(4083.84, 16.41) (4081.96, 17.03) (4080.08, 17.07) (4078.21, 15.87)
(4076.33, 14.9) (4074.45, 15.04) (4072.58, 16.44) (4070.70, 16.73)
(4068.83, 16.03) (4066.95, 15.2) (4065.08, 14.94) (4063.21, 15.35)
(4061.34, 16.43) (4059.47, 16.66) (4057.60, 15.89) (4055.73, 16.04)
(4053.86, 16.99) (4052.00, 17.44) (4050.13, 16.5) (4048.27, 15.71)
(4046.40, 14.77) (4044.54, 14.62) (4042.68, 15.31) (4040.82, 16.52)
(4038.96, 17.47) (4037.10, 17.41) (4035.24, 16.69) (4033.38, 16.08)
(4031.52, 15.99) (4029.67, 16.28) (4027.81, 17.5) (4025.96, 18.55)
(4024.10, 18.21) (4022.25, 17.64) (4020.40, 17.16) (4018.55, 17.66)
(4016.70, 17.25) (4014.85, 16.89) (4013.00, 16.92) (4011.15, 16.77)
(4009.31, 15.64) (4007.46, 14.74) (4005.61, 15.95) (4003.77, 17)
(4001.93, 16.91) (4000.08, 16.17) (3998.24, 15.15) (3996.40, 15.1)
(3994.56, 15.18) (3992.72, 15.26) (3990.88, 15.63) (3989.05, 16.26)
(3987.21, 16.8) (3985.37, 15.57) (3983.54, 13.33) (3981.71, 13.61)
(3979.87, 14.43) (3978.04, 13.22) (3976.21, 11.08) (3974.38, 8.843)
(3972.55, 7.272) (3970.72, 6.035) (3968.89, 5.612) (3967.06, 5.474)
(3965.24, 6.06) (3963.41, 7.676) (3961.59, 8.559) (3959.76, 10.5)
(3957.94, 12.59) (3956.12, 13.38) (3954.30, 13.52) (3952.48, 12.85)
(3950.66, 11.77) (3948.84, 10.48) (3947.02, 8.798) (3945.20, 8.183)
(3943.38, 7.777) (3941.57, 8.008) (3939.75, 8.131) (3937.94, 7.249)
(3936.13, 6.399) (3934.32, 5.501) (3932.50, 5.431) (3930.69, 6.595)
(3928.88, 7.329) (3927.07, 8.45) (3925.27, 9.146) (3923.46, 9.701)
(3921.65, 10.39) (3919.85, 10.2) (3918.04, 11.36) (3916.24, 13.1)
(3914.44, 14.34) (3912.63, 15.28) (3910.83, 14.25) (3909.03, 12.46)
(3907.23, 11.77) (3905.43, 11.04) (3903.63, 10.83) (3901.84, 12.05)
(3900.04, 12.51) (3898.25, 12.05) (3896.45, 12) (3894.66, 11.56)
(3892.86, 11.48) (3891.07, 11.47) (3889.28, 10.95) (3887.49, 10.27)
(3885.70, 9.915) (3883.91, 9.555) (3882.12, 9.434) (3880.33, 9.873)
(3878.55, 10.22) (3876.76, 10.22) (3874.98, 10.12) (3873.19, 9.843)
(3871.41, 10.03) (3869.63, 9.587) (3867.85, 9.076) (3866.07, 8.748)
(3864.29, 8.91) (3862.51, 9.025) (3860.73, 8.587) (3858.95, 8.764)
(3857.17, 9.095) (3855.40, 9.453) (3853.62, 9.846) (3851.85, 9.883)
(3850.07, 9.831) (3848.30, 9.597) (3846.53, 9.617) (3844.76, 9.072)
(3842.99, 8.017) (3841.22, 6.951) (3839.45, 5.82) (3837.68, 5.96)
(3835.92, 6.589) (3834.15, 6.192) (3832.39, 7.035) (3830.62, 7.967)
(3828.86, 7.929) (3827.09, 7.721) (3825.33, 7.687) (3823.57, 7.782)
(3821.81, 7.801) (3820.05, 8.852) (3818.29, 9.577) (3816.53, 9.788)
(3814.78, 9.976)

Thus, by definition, 1.77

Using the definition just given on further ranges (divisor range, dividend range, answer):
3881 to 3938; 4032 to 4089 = 1.67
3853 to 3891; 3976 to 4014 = 1.70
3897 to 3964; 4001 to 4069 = 1.69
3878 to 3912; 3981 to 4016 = 1.47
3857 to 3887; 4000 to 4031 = 1.92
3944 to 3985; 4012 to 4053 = 1.70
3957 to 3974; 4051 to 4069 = 2.17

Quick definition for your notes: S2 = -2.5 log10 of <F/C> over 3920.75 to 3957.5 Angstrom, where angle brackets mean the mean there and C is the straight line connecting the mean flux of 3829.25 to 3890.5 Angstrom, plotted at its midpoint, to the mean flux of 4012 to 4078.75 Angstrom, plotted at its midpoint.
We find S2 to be 0.33 mag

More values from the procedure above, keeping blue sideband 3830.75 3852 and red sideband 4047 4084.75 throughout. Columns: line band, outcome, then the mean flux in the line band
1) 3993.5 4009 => -0.15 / 15.8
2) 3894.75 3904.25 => -0.19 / 11.9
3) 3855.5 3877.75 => -0.07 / 9.34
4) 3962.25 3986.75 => 0.27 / 9.99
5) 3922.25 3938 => 0.44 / 7.37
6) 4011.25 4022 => -0.20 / 17.2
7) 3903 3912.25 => -0.19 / 12.3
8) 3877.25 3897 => -0.11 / 10.6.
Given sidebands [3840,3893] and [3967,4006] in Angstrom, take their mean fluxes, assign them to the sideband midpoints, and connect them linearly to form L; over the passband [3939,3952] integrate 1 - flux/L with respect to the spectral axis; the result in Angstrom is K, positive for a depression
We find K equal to 3.1 Angstrom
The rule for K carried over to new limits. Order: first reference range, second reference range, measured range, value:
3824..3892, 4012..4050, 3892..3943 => 5.2 Angstrom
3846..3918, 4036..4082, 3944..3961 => 2.1 Angstrom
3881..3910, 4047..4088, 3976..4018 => -4.1 Angstrom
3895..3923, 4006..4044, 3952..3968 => 4.7 Angstrom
